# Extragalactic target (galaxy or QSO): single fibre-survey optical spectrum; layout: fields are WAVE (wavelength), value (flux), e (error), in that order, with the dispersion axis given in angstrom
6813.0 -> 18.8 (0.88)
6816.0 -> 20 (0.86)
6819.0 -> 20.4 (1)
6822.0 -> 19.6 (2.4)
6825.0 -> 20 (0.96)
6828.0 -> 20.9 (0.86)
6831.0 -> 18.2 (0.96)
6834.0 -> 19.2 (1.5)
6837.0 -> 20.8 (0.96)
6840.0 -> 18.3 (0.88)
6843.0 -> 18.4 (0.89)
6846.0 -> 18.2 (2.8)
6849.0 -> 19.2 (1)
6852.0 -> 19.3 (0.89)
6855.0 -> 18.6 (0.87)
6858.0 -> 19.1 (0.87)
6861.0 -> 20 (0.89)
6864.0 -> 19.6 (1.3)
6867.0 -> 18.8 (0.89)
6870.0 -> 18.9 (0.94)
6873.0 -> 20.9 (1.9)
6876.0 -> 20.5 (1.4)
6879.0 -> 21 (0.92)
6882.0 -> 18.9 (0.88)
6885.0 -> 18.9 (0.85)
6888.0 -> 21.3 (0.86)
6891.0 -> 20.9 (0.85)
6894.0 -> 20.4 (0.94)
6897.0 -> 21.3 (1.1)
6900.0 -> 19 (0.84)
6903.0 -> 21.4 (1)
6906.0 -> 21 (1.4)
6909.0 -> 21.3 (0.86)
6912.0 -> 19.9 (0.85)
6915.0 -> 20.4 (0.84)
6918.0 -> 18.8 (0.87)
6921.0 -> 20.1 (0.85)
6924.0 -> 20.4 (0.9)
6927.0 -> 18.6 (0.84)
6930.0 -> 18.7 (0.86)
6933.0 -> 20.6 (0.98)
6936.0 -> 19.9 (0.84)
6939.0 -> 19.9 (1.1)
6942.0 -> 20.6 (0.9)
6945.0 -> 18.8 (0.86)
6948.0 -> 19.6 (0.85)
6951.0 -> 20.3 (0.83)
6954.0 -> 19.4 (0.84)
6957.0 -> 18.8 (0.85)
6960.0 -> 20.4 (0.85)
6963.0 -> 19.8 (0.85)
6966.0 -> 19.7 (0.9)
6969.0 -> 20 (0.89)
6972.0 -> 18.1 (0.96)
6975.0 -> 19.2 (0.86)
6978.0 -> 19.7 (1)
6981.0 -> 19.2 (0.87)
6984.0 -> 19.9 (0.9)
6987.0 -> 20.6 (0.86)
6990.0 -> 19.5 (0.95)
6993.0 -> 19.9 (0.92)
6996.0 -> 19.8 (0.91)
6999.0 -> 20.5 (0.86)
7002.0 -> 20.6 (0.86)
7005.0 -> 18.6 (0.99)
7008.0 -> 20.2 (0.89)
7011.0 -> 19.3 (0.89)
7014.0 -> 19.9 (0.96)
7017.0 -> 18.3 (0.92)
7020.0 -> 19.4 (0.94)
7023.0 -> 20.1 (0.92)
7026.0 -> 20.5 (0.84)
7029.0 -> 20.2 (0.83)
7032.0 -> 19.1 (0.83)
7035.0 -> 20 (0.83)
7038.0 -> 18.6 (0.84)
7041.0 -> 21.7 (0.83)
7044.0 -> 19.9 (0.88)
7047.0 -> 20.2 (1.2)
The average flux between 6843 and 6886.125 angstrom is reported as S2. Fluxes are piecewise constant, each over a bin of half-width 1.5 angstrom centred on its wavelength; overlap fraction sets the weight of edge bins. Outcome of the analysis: 19.4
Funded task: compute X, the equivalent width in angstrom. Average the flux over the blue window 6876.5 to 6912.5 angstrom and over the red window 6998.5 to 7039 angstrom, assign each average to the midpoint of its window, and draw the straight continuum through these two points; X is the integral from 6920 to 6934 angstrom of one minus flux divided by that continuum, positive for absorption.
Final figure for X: 0.4 angstrom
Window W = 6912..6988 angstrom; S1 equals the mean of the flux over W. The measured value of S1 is 19.7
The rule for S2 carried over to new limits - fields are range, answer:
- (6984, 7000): 20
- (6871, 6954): 20.1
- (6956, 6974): 19.5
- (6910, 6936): 19.7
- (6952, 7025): 19.6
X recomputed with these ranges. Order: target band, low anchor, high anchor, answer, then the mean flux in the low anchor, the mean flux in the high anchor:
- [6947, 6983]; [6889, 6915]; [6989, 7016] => 1.1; 20.6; 19.8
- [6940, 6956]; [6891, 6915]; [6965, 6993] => 0.2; 20.6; 19.6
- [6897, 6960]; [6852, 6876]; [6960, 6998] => -1.1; 19.5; 19.7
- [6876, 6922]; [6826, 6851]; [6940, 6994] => -2.2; 19.2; 19.6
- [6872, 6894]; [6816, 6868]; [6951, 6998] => -1.0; 19.4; 19.6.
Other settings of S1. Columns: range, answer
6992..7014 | 19.8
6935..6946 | 19.8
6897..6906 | 20.5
